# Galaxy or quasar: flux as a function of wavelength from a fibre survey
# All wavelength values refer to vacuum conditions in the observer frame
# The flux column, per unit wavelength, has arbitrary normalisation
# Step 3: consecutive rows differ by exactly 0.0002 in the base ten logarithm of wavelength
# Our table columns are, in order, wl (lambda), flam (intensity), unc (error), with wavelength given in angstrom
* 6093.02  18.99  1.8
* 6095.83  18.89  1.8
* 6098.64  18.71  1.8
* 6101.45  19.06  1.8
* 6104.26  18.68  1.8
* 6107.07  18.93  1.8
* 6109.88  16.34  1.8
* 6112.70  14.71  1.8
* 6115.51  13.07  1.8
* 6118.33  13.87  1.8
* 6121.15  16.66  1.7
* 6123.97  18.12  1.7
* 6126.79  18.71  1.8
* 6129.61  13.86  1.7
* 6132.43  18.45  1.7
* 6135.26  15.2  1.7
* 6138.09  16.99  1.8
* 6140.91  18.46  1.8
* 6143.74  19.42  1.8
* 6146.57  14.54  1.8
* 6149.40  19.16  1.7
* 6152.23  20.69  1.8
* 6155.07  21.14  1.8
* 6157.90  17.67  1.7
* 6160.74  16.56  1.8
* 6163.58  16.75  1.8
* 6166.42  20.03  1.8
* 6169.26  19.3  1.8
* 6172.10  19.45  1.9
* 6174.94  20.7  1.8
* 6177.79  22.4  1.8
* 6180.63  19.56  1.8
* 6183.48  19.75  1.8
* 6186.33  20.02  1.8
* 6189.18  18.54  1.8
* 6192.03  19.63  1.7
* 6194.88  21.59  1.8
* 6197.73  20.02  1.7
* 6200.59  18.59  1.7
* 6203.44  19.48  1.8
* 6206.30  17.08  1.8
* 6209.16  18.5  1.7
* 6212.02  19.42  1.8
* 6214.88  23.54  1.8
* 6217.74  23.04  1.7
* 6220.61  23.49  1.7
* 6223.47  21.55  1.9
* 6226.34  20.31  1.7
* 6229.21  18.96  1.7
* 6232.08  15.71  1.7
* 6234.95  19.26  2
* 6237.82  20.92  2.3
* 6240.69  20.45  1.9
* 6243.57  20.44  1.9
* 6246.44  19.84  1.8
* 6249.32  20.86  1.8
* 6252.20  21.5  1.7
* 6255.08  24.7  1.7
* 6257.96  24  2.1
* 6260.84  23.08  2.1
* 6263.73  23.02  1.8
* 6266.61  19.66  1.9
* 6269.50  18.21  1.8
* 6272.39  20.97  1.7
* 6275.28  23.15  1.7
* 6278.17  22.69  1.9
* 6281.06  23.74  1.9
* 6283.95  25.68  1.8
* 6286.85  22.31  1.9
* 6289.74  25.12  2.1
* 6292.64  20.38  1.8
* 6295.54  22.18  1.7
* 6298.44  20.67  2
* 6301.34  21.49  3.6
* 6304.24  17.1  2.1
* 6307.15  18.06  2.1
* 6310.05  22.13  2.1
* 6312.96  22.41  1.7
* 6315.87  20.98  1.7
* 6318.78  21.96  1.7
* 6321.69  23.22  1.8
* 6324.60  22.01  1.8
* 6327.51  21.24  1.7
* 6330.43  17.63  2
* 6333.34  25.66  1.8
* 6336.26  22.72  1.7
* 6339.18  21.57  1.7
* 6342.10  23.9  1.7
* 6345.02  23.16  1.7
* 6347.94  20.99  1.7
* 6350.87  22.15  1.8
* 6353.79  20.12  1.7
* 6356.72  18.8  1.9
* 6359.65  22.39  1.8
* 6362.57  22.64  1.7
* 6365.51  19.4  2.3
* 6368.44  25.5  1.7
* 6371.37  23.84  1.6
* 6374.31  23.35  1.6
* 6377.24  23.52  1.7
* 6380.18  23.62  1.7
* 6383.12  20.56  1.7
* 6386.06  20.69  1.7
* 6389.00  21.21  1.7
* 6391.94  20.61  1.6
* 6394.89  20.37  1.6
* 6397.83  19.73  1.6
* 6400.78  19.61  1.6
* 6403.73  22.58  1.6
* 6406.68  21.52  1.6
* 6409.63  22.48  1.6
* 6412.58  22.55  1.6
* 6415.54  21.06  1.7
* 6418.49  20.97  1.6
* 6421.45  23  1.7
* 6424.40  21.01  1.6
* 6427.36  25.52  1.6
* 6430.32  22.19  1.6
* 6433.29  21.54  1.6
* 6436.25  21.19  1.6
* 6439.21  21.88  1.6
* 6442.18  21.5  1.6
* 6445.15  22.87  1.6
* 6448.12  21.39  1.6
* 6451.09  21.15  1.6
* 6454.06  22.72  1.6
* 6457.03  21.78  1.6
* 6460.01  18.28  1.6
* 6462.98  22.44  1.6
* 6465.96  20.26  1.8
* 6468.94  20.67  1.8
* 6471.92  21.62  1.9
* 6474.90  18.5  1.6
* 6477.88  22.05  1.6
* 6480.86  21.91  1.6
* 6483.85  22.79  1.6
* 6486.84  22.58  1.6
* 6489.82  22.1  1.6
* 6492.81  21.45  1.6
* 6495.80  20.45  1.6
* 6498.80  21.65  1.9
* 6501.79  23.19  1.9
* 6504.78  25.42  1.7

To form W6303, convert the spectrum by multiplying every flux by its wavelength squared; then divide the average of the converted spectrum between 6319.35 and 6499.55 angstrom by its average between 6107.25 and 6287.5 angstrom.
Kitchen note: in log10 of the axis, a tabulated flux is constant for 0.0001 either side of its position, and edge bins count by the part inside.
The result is 1.2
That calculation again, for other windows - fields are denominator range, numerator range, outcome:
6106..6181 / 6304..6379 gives 1.31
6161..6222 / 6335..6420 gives 1.16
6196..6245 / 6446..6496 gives 1.15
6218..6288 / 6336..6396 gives 1.06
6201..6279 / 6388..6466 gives 1.10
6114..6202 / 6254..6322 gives 1.24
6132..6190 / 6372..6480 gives 1.25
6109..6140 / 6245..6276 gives 1.41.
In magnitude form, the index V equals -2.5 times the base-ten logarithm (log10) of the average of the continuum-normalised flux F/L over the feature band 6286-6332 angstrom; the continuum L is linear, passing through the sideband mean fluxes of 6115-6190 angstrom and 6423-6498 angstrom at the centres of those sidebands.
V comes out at -0.07 mag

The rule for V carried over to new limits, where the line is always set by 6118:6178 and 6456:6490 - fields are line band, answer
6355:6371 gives -0.088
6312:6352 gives -0.117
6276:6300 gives -0.176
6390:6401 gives 0.015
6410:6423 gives -0.065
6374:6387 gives -0.102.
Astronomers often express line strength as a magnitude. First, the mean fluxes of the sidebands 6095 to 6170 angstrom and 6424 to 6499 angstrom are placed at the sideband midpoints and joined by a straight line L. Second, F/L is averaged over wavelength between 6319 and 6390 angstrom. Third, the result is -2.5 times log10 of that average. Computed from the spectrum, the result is -0.09 mag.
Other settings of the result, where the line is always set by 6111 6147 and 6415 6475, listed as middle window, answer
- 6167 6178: -0.183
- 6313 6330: -0.112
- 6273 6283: -0.224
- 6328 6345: -0.130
